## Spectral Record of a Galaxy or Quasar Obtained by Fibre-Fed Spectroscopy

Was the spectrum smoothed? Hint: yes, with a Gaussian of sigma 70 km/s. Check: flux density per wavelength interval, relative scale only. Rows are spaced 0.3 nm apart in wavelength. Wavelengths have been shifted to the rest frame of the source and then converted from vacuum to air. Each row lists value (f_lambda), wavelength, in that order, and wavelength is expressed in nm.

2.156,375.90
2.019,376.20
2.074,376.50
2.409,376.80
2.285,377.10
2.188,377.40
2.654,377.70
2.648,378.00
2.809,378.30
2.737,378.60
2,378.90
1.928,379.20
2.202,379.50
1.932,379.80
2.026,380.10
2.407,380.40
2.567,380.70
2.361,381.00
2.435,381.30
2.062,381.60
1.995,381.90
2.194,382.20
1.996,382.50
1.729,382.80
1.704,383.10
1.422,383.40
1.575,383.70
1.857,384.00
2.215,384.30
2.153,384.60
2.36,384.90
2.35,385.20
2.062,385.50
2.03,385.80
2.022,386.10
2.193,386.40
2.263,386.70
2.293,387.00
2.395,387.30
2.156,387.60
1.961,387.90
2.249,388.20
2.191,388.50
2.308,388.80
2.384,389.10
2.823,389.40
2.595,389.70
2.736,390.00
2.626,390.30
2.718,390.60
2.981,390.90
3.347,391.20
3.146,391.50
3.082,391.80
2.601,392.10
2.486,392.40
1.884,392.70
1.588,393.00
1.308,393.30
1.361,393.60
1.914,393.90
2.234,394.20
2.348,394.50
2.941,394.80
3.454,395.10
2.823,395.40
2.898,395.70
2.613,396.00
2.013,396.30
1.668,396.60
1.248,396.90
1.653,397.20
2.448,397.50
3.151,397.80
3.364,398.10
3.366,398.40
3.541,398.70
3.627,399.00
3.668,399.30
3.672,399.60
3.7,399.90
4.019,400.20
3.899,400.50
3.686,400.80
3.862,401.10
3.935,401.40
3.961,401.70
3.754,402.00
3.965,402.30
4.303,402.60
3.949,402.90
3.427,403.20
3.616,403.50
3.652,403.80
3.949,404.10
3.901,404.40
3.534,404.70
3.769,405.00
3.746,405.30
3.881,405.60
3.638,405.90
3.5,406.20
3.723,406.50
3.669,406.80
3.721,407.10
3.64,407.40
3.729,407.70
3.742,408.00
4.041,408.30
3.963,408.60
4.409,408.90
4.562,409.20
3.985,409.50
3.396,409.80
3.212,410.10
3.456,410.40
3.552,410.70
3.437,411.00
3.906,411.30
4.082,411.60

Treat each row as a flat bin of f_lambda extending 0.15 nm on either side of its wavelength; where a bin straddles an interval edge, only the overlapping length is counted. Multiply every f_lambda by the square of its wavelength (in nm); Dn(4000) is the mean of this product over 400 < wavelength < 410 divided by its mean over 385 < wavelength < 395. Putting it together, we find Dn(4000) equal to 1.75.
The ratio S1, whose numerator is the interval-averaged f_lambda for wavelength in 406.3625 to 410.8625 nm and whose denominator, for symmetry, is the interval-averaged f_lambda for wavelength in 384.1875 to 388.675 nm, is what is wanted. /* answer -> 1.73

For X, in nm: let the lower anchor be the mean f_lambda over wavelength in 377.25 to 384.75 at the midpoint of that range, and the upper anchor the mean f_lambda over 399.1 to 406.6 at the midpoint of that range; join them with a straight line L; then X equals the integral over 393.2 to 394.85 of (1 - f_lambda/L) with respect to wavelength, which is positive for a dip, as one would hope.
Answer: 0.61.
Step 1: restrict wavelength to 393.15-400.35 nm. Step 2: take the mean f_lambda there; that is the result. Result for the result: 2.71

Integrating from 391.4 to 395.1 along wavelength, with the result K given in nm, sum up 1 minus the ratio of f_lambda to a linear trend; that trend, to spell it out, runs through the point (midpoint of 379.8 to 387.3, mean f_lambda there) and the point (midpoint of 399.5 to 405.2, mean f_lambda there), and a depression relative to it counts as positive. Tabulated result 0.87 nm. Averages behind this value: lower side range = 2.1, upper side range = 3.82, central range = 2.28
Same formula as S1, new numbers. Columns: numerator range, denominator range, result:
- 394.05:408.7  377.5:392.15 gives 1.47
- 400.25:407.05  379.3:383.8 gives 1.85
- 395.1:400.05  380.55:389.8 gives 1.33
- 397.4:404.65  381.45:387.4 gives 1.81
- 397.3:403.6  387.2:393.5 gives 1.49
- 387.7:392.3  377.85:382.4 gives 1.16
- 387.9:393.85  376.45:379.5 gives 1.02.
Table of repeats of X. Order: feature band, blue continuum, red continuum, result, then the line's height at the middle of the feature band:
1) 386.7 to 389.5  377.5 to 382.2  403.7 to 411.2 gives 0.458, 2.74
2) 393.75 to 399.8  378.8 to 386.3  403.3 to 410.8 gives 0.633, 3.05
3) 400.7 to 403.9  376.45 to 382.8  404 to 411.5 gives -0.332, 3.47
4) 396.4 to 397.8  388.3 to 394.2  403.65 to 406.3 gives 0.504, 2.98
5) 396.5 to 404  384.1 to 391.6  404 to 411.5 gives -0.339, 3.25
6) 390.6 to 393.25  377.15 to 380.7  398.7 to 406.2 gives 0.450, 3.13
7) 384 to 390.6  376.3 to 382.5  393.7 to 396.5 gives 0.315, 2.42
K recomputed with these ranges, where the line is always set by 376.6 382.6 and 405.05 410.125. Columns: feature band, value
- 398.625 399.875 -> -0.10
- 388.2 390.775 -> 0.27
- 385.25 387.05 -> 0.34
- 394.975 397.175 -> 0.58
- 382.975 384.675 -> 0.48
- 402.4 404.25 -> -0.12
